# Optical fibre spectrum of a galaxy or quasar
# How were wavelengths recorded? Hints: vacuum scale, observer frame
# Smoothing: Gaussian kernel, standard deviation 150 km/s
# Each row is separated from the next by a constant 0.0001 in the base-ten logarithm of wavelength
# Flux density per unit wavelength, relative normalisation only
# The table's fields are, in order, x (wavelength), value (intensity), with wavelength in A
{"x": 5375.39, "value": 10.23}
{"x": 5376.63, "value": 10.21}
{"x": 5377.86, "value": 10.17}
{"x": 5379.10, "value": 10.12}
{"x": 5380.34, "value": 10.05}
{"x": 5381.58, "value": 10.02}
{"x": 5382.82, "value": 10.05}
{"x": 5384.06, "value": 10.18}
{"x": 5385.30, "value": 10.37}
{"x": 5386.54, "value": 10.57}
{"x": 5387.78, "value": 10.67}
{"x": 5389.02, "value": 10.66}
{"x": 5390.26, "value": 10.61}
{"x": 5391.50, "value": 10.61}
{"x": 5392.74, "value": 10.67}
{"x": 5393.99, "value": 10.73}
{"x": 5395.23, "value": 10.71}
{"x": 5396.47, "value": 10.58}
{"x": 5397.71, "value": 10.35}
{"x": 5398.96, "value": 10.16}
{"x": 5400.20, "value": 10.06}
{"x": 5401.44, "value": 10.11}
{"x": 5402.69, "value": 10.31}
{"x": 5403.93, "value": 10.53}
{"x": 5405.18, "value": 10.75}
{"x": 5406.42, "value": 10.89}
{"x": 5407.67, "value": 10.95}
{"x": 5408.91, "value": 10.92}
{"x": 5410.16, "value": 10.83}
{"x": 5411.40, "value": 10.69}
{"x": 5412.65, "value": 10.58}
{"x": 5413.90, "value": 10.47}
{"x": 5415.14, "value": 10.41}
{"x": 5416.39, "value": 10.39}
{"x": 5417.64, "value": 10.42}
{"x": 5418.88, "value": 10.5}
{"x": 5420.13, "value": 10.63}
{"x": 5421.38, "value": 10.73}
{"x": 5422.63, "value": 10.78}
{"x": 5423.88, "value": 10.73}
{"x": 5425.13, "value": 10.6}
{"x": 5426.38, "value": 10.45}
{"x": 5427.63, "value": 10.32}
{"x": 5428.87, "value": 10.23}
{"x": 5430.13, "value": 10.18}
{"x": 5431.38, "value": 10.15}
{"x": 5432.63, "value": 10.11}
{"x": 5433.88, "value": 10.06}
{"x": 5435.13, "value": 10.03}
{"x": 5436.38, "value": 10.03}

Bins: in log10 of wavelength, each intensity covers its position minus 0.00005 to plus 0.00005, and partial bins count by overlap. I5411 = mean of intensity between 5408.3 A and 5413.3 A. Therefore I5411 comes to 10.7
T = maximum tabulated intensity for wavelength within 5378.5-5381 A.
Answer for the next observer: 10.12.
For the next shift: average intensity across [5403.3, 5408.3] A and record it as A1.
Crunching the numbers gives 10.8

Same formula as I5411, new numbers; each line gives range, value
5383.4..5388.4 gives 10.4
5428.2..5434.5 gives 10.2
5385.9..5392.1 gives 10.6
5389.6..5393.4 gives 10.6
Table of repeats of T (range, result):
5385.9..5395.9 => 10.73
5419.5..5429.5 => 10.78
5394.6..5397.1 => 10.71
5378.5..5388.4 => 10.67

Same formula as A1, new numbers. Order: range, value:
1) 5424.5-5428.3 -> 10.5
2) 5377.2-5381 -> 10.1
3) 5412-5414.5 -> 10.5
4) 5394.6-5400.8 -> 10.4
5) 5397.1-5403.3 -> 10.2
